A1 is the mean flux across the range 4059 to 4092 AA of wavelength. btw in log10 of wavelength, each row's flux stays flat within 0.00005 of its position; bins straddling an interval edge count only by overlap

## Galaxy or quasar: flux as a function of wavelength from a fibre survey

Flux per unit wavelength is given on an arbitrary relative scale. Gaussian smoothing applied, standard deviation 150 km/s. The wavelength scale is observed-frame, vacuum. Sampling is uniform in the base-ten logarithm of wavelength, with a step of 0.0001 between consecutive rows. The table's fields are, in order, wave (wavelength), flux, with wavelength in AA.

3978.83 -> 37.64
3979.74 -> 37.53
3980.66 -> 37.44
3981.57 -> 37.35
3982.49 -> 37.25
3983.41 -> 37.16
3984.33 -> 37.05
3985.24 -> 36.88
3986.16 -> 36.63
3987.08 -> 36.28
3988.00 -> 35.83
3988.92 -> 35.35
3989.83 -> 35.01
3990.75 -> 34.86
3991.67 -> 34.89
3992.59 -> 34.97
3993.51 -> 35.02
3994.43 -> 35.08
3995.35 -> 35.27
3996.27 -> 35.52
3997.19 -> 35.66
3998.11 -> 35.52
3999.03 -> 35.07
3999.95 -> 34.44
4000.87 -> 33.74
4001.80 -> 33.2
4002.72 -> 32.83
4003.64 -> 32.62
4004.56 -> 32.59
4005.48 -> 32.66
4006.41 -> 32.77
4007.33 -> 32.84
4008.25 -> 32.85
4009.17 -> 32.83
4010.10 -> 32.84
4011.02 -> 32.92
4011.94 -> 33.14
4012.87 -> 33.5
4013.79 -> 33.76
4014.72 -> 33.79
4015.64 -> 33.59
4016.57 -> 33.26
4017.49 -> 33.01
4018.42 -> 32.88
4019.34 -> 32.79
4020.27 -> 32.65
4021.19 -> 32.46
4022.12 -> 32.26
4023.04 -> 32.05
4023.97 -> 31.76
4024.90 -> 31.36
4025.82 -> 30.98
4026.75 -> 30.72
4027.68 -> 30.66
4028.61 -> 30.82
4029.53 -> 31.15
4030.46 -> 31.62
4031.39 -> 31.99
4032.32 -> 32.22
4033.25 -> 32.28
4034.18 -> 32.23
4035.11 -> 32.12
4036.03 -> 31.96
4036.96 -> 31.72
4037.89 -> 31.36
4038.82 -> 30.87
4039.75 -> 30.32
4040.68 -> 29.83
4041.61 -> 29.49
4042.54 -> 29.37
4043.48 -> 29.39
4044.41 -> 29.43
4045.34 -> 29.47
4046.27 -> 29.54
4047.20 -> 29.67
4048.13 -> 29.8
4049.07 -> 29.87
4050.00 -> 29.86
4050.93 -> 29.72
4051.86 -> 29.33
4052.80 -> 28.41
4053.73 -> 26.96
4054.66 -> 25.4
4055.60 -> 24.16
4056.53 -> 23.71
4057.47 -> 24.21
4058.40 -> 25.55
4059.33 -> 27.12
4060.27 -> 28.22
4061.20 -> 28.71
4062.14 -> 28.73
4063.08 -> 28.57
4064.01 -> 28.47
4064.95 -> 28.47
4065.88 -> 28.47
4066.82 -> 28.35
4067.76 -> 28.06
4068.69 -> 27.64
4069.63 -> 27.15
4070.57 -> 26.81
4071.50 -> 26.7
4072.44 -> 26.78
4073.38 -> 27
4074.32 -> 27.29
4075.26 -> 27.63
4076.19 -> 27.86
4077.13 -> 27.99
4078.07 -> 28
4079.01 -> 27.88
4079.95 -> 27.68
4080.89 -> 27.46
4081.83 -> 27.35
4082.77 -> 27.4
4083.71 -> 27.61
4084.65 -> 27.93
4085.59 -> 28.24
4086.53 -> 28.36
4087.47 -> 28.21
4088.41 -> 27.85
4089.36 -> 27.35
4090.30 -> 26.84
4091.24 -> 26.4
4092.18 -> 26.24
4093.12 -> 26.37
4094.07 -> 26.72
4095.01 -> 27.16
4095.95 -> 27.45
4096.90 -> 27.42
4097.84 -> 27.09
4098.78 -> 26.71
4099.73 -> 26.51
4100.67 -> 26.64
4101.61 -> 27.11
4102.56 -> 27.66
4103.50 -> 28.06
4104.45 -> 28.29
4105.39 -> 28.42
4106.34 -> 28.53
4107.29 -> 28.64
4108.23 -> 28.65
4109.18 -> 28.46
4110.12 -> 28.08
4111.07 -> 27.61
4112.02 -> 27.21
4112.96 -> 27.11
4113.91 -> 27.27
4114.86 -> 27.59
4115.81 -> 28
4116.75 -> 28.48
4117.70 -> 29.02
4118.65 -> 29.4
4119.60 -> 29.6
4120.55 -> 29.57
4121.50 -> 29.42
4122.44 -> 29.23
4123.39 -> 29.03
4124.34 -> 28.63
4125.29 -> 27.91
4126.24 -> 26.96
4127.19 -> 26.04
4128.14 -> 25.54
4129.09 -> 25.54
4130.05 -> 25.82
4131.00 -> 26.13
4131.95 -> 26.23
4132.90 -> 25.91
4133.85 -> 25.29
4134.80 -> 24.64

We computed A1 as 27.7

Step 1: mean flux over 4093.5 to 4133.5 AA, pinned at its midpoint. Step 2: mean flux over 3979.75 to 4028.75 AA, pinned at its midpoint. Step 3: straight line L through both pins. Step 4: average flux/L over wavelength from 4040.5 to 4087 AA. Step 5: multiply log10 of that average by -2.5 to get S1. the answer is 0.096 mag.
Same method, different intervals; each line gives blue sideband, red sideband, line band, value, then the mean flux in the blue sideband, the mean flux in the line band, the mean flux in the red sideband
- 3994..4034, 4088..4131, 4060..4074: 0.08 mag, 32.9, 27.9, 27.6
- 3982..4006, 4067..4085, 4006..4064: 0.03 mag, 35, 30.6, 27.5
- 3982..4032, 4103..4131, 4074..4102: 0.08 mag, 33.7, 27.4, 28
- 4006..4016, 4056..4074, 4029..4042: -0.03 mag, 33.2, 31.4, 27.3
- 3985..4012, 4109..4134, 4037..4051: 0.07 mag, 34.3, 29.9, 27.6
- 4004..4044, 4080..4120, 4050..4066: 0.10 mag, 32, 27.4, 27.7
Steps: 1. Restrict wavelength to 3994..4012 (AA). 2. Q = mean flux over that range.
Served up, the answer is 33.7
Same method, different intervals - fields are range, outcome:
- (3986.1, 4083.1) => 30.8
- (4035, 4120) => 28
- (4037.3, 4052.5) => 29.8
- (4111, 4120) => 28.1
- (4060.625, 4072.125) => 28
